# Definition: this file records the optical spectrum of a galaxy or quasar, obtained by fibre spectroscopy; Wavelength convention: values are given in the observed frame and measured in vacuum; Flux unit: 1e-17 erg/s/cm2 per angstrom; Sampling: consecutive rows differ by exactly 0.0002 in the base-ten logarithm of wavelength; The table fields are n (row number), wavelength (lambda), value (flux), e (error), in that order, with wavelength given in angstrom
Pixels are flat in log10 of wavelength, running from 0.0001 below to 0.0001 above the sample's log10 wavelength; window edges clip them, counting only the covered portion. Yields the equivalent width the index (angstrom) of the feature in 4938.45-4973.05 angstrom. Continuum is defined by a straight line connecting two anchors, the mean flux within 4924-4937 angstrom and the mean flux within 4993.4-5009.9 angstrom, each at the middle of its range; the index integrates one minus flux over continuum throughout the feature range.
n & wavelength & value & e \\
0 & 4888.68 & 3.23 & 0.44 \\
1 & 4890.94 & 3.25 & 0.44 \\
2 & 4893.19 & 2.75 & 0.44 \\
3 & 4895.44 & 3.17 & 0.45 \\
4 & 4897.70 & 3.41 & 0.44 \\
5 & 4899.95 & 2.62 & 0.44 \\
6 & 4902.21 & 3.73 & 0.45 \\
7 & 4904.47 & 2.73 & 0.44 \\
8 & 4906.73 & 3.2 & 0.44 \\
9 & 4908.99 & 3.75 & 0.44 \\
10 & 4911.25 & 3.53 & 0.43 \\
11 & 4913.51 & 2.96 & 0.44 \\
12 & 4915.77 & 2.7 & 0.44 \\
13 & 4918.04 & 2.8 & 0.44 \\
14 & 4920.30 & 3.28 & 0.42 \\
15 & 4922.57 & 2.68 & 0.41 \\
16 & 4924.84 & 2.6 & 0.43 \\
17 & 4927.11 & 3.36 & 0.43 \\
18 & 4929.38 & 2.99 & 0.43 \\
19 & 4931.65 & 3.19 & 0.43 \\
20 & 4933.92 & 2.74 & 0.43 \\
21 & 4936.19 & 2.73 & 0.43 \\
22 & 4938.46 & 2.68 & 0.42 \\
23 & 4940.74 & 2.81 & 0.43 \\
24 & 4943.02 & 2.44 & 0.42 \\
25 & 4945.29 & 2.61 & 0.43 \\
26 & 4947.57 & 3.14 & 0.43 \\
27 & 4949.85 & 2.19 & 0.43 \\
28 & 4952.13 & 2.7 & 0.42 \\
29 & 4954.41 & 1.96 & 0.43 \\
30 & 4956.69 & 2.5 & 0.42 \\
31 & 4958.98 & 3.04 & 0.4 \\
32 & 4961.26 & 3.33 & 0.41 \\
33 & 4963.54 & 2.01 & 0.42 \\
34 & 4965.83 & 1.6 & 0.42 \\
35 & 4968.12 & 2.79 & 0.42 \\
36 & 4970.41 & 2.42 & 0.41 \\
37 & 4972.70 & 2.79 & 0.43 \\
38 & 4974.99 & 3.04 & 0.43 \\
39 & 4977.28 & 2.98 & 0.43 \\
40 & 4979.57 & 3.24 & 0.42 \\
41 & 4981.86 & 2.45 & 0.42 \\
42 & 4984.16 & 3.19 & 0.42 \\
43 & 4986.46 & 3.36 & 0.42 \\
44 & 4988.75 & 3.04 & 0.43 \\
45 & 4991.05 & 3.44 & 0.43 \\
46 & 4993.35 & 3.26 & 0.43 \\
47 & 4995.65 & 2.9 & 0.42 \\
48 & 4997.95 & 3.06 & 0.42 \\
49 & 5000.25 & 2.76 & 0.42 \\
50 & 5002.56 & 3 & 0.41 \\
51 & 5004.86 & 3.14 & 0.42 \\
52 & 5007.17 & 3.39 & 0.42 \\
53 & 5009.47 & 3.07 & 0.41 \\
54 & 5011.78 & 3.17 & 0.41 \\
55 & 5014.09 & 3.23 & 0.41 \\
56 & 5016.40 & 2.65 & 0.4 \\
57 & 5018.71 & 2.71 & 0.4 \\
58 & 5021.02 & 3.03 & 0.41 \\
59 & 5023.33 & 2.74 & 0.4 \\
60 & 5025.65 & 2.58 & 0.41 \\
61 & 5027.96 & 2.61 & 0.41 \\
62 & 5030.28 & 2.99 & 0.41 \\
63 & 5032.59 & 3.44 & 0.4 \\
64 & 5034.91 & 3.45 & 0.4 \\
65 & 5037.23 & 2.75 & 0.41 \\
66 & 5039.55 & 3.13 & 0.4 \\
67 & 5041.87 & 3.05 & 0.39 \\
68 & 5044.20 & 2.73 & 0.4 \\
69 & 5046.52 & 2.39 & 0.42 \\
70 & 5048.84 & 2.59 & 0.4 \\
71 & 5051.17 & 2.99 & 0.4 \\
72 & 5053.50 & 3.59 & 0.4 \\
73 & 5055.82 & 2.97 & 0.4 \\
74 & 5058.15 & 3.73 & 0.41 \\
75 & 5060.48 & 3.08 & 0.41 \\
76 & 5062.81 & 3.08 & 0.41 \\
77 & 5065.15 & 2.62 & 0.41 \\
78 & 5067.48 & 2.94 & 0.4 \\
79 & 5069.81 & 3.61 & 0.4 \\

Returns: 5.0 angstrom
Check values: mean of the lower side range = 2.95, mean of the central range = 2.55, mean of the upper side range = 3.06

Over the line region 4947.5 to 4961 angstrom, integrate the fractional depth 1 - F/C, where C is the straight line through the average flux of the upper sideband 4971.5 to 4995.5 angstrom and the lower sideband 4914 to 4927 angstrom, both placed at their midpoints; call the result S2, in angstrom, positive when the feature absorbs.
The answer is 1.7 angstrom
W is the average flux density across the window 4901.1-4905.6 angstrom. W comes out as 3.23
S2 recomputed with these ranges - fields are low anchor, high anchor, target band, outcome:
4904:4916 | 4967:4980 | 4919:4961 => 3.75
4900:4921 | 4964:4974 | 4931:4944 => 0.22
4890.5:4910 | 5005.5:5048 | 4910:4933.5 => 0.98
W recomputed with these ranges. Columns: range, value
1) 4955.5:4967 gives 2.49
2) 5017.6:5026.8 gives 2.76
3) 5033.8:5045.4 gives 3.02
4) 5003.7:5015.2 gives 3.2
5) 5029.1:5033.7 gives 3.21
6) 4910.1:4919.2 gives 3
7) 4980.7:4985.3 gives 2.82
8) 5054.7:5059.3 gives 3.35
